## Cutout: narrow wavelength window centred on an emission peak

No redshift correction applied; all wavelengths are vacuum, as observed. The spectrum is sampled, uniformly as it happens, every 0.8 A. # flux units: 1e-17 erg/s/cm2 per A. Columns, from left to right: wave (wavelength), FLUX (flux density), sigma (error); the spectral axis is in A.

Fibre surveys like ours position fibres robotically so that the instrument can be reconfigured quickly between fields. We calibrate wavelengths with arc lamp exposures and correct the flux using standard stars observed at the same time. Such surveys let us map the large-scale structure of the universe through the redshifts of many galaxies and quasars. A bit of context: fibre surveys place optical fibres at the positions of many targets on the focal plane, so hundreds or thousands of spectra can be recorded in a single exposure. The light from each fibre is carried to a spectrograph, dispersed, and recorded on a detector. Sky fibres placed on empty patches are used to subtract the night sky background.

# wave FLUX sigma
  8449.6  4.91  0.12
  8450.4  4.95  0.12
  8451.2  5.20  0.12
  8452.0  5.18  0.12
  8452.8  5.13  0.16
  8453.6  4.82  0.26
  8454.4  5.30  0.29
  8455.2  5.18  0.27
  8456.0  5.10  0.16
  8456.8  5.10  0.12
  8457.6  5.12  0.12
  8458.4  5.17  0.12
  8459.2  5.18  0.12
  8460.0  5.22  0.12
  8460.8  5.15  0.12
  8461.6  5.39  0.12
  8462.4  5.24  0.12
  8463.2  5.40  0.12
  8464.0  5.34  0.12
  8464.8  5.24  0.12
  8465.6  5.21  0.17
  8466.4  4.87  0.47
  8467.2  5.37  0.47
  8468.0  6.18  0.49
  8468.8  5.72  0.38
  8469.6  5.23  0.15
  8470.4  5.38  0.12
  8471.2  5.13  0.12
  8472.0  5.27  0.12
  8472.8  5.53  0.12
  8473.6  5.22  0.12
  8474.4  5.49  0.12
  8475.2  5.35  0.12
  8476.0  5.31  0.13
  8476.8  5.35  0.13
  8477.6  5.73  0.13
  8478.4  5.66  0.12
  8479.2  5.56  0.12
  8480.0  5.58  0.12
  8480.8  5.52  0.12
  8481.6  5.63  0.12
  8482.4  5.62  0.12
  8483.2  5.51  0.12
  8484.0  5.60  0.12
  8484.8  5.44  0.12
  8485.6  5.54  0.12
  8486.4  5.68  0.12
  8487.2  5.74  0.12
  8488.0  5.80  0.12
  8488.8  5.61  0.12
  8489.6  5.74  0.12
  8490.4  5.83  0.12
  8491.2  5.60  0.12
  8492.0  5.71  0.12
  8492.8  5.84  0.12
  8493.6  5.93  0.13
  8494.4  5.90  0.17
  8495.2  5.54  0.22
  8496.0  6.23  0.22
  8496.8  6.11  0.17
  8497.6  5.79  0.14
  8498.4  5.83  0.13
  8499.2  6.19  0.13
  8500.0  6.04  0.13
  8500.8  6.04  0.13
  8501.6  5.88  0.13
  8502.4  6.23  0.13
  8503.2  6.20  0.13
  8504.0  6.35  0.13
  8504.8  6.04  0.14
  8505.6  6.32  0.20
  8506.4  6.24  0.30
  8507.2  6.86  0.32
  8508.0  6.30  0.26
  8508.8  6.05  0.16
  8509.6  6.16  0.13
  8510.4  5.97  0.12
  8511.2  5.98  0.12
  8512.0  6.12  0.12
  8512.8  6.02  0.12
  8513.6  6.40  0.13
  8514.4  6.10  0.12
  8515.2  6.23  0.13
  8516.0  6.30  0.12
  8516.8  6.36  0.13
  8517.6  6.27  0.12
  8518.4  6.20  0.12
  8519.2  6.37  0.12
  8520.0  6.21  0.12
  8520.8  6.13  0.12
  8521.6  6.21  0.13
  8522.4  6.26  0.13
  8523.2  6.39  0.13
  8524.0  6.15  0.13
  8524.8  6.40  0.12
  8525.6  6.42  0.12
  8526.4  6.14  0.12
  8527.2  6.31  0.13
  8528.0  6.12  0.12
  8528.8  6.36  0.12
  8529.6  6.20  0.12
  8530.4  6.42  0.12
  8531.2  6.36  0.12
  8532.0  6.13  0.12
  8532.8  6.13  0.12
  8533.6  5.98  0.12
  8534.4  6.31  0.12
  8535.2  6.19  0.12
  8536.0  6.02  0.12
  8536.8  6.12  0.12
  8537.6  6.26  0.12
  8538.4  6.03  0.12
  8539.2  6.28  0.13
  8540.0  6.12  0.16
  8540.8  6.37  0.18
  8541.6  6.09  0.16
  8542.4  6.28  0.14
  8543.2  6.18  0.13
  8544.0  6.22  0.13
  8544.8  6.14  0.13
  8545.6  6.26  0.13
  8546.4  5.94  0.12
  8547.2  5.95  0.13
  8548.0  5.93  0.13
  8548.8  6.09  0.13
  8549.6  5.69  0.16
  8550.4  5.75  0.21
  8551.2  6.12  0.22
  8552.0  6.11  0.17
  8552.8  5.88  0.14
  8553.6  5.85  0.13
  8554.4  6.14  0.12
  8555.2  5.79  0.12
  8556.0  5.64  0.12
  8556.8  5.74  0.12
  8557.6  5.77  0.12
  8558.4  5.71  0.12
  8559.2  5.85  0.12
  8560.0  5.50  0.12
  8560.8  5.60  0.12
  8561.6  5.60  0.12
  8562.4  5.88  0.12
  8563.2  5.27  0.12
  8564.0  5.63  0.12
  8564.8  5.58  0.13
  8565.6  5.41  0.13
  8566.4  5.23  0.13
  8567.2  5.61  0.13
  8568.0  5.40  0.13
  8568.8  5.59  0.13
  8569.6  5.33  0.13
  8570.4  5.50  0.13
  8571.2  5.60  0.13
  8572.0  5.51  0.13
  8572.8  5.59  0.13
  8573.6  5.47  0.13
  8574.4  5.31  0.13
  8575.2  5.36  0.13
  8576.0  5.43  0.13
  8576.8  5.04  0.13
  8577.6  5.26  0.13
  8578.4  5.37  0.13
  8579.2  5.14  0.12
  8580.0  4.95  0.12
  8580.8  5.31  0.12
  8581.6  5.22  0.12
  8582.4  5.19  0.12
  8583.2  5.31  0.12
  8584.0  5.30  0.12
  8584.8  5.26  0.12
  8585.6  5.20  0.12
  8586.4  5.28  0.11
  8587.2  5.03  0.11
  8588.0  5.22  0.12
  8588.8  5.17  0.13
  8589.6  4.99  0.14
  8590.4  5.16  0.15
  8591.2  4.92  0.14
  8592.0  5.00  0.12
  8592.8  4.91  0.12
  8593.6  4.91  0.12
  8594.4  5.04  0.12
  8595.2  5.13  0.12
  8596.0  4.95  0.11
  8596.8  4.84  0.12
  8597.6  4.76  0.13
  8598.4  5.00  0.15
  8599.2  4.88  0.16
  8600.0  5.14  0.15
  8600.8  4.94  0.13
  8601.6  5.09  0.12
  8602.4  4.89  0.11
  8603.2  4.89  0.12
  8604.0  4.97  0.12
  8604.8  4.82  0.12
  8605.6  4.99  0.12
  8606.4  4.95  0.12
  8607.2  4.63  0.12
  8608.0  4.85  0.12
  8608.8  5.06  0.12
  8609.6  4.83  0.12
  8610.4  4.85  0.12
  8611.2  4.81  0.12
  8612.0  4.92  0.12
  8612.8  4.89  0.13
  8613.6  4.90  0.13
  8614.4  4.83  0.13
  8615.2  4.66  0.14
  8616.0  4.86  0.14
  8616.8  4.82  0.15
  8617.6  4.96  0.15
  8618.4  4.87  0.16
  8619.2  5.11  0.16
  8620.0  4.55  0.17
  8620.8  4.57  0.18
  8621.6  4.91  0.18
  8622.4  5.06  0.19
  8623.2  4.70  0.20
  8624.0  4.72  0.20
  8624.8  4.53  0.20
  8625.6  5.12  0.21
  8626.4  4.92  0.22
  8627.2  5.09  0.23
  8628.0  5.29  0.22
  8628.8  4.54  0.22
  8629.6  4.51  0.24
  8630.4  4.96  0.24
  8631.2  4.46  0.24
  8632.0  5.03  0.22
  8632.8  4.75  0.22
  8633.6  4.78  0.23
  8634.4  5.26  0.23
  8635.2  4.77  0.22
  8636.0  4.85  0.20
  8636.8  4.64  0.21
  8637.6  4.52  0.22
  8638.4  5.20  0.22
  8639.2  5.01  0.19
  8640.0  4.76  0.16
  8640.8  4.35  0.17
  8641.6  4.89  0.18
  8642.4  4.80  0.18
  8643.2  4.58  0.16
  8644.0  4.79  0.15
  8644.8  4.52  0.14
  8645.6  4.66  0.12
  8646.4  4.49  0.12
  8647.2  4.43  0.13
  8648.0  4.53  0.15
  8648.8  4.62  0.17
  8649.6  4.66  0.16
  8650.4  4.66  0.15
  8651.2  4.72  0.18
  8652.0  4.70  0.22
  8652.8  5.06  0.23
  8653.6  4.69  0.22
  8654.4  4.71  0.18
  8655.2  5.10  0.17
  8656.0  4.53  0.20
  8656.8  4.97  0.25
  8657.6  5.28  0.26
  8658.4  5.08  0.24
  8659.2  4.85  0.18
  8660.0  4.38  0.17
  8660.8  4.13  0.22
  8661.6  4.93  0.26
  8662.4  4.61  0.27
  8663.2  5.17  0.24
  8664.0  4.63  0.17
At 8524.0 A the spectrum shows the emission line Mg II 2798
